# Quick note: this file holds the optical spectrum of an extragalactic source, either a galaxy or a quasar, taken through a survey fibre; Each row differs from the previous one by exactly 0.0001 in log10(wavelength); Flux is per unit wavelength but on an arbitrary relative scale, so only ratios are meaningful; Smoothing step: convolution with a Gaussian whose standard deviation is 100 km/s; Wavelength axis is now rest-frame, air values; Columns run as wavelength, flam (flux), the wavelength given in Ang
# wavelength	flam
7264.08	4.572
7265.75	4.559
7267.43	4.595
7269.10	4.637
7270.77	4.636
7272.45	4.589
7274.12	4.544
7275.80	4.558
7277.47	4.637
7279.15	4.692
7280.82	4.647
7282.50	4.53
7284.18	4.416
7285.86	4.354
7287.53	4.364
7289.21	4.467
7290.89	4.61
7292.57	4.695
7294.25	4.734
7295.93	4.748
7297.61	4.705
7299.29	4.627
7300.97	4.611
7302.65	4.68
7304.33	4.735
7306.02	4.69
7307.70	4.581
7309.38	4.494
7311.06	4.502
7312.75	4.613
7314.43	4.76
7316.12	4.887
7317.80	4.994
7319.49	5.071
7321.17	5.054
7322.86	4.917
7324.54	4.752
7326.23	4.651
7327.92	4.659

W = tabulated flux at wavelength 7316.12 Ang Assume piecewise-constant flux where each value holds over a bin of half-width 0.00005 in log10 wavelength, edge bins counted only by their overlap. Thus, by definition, 4.887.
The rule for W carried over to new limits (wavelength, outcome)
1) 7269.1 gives 4.637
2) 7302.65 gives 4.68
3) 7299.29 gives 4.627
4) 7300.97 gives 4.611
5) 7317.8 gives 4.994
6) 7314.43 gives 4.76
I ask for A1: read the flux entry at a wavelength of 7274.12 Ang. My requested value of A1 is 4.544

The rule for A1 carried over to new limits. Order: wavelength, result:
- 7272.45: 4.589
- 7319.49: 5.071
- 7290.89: 4.61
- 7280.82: 4.647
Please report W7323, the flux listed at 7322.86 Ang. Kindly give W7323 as 4.917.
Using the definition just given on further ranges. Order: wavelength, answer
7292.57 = 4.695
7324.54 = 4.752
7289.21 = 4.467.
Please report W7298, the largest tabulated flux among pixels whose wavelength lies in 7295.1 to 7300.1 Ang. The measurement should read 4.748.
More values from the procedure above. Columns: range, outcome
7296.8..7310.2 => 4.735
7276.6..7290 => 4.692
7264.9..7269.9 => 4.637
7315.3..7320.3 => 5.071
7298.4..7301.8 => 4.627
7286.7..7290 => 4.467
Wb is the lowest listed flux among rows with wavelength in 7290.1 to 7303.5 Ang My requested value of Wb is 4.61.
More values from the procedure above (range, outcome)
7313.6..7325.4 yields 4.752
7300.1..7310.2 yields 4.494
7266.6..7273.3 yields 4.589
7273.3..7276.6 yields 4.544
